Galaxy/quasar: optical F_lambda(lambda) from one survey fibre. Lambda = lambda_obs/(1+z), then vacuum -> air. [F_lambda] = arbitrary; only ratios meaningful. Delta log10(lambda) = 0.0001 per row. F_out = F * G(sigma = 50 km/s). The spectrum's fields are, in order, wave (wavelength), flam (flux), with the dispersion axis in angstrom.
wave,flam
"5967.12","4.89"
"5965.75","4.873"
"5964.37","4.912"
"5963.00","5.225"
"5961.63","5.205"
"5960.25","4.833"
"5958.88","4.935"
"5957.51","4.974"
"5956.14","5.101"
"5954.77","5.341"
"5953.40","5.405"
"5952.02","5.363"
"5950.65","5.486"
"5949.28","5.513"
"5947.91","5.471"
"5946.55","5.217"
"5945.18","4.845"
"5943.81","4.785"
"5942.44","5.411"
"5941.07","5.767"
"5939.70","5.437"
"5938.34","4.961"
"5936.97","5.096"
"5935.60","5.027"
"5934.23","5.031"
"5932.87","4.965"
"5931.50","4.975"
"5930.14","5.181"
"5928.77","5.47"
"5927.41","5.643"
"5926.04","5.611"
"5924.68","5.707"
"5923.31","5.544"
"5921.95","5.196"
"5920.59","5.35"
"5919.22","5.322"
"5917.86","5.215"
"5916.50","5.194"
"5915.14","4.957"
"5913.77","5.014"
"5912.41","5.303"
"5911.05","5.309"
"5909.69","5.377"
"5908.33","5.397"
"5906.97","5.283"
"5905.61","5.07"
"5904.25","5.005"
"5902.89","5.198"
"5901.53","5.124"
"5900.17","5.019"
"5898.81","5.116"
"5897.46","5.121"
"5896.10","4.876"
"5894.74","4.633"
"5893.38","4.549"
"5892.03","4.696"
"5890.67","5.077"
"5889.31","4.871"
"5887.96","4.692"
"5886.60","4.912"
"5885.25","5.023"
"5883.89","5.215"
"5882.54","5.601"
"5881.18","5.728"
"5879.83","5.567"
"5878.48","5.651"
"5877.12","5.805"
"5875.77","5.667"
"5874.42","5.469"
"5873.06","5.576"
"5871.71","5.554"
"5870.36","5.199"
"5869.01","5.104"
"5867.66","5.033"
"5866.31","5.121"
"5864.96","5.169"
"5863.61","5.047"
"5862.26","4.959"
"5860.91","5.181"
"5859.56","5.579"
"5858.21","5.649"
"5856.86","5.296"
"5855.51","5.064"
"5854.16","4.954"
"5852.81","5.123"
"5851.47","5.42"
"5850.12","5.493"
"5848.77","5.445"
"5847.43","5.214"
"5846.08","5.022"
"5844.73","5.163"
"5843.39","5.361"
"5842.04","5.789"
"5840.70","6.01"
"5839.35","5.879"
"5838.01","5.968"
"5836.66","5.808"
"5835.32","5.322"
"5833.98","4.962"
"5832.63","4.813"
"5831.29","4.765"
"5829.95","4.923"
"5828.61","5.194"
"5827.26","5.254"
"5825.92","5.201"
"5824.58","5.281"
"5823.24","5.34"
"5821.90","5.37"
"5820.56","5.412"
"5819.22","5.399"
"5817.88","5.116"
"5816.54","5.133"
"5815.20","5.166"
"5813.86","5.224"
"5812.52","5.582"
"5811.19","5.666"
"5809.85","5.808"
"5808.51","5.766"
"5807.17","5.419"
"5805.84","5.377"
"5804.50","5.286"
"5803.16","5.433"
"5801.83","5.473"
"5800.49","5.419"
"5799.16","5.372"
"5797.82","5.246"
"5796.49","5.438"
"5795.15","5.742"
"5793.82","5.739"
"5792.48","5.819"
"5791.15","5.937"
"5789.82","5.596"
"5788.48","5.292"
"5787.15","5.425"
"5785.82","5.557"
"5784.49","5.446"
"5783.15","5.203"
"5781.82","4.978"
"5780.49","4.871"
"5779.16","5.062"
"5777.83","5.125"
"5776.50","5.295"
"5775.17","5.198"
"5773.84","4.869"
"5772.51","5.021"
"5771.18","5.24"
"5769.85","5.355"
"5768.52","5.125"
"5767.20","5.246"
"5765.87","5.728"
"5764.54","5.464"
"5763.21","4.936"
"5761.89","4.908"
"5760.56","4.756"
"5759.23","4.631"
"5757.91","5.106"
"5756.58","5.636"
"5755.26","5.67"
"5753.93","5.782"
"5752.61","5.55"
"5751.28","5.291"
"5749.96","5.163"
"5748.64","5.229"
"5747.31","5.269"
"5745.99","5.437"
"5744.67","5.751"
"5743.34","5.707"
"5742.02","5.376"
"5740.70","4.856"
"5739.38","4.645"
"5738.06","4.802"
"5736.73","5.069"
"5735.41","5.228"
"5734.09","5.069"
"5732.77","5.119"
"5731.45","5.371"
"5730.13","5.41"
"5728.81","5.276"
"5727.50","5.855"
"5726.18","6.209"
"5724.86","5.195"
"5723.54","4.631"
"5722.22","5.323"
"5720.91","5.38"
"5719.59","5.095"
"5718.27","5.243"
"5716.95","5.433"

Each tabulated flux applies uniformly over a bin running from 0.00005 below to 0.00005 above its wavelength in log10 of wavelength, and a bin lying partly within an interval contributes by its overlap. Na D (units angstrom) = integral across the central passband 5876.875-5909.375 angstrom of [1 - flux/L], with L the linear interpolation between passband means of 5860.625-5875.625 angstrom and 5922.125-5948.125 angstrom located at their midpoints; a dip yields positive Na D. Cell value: 0.7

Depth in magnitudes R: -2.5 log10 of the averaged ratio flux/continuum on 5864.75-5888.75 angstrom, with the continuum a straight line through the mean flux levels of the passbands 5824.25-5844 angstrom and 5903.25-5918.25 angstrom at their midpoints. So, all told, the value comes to -0.01 mag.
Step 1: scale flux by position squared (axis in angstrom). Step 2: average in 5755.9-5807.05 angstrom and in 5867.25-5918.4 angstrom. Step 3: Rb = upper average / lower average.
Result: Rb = 1.0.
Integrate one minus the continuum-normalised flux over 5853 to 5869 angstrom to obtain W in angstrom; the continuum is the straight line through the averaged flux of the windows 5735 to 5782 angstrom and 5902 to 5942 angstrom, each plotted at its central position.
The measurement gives 0.2 angstrom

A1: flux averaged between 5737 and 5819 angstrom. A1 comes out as 5.32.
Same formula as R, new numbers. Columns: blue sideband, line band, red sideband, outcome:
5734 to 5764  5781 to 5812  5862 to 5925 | -0.06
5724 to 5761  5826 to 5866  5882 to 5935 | -0.02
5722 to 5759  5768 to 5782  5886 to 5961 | 0.04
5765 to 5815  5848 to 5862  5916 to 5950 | 0.01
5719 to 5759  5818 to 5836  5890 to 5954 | 0.02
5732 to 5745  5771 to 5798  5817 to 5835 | -0.04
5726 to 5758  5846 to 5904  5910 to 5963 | 0.01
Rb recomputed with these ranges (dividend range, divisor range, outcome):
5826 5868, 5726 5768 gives 1.04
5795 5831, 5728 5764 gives 1.05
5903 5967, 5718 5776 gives 1.06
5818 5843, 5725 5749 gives 1.04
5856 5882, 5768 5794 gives 1.05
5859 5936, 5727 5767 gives 1.04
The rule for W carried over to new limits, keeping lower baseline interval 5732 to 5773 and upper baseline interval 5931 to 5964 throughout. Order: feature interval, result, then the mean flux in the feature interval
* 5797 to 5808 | -0.35 angstrom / 5.39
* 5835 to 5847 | -0.88 angstrom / 5.59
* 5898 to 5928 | -0.46 angstrom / 5.27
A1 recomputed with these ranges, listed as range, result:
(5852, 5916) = 5.19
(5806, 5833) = 5.3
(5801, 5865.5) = 5.34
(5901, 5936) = 5.25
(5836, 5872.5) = 5.36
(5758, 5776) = 5.12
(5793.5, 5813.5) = 5.51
